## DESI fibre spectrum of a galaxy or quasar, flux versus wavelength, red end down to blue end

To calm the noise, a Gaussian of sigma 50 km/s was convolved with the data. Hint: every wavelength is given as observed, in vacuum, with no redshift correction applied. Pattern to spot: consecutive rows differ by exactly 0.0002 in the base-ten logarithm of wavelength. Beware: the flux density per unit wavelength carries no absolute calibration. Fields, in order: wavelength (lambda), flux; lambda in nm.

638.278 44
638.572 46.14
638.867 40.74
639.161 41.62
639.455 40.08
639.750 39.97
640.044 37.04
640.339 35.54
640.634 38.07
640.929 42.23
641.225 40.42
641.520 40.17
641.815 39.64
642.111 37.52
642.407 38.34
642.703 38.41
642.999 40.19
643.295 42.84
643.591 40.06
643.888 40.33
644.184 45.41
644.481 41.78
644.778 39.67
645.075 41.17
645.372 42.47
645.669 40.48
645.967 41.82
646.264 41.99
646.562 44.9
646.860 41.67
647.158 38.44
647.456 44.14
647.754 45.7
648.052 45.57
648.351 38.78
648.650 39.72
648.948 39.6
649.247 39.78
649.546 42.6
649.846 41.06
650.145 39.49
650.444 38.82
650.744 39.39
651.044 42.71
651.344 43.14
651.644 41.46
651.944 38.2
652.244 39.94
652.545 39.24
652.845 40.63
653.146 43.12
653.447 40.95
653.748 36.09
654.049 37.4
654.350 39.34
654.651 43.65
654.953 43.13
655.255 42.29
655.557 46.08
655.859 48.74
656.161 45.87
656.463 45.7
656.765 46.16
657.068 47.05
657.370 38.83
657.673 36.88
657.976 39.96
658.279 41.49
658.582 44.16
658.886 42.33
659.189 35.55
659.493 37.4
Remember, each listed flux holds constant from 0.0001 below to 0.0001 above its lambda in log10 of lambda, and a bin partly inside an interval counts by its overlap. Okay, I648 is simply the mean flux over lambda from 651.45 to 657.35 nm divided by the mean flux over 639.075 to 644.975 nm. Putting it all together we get 1.1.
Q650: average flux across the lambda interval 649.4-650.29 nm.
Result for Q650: 41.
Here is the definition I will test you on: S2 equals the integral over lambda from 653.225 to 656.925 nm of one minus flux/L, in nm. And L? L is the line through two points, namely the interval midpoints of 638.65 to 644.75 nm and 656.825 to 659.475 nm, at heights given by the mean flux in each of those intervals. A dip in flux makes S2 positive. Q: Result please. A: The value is -0.210 nm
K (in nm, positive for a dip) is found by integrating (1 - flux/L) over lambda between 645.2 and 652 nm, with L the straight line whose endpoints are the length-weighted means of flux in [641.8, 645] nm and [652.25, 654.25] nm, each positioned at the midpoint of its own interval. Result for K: -0.245 nm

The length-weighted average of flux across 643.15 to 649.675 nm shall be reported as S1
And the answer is 41.8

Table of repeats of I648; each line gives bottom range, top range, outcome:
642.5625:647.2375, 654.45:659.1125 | 1.05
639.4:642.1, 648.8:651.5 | 1.04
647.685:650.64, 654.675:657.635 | 1.09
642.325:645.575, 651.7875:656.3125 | 1.02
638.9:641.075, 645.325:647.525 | 1.07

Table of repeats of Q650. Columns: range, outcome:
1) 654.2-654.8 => 41.5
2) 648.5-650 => 40.5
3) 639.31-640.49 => 38.2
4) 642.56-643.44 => 40.5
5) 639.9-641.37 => 38.6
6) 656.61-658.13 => 41.8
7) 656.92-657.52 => 43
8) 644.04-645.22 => 42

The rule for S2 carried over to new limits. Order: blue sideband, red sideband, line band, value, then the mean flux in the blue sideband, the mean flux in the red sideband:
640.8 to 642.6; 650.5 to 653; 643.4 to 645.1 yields -0.07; 39.6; 40.5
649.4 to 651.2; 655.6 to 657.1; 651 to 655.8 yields 0.28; 40.7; 46.6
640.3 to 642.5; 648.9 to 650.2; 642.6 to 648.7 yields -0.28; 39.2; 40.6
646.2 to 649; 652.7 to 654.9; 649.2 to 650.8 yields 0.05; 42.1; 40.3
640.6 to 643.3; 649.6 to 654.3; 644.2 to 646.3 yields -0.09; 39.7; 40.1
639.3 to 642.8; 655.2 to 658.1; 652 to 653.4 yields 0.07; 39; 43.8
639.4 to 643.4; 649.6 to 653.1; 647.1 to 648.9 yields -0.09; 39.3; 40.5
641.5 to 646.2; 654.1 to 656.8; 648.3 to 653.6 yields 0.29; 40.7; 44.2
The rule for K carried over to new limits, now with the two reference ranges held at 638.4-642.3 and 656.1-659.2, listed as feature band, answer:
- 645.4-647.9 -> -0.10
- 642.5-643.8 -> 0.00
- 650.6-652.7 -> 0.05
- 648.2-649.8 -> 0.04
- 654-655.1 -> 0.02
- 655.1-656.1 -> -0.09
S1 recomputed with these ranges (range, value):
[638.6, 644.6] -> 40.1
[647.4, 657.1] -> 41.9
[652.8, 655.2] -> 40.6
